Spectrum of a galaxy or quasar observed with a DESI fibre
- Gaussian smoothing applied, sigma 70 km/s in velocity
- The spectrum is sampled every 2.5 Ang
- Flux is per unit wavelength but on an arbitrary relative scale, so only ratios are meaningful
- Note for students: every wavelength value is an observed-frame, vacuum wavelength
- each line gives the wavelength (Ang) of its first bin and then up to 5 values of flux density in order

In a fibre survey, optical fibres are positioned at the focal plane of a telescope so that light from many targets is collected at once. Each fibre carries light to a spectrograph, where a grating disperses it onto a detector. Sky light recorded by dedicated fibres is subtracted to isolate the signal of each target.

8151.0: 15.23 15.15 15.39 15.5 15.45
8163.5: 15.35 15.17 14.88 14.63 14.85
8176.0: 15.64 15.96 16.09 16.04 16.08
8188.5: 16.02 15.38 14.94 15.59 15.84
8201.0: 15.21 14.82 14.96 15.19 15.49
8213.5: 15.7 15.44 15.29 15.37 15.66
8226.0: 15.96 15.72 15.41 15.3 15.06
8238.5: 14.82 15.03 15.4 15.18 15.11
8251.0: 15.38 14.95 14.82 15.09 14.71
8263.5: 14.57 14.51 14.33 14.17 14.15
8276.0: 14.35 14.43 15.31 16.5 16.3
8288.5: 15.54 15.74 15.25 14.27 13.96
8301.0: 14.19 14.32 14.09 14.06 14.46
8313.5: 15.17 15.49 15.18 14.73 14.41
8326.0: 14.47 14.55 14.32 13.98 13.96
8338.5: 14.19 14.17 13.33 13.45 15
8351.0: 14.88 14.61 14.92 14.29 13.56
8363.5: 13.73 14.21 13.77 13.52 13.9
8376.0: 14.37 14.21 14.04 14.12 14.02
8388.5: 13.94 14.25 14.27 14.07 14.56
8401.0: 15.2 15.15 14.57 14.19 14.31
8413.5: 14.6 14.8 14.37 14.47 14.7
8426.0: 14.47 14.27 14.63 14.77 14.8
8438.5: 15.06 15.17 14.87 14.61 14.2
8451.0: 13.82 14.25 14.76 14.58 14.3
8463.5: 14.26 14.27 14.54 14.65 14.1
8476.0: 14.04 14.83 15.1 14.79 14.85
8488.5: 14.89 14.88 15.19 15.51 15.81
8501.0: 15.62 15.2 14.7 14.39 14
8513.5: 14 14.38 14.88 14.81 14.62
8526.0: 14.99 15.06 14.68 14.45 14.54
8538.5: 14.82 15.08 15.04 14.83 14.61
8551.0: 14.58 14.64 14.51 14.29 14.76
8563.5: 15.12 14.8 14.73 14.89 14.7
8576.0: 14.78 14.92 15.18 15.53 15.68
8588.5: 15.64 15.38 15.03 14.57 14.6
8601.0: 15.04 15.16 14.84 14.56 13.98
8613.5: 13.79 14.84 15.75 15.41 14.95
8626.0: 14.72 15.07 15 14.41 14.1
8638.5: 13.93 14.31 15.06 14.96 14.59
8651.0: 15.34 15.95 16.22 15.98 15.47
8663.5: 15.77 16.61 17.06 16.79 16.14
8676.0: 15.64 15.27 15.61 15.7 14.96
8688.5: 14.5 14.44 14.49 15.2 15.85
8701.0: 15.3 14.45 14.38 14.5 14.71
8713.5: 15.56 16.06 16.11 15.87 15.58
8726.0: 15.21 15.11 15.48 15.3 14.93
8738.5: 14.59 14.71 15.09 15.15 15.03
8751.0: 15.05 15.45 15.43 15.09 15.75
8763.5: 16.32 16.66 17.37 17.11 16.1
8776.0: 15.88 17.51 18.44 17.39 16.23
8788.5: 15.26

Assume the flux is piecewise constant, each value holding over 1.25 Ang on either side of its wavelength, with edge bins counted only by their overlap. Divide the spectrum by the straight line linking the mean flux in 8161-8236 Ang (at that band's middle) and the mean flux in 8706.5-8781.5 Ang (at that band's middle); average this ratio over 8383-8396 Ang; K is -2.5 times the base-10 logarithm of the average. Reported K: 0.10 mag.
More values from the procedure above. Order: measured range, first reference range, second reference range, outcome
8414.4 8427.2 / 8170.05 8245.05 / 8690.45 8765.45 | 0.057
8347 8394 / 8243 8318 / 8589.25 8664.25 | 0.052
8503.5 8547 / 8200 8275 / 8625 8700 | 0.041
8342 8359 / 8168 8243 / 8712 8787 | 0.086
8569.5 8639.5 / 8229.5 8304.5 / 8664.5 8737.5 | 0.031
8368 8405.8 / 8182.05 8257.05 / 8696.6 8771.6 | 0.084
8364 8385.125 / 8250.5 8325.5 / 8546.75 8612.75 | 0.061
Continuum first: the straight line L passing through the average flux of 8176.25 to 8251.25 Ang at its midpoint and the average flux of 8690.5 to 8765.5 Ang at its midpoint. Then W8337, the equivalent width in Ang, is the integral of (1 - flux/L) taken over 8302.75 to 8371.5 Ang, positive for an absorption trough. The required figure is 4.80 Ang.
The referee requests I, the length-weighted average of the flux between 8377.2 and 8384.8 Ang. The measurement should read 14.1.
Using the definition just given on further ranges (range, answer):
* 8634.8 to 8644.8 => 14.4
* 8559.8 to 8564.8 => 14.9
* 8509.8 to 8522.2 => 14.4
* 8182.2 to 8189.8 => 16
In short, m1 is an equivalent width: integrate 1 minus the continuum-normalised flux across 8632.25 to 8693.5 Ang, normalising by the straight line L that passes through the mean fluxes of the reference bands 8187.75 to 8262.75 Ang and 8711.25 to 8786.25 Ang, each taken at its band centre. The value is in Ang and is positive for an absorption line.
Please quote 1.5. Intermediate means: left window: 15.3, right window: 15.8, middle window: 15.3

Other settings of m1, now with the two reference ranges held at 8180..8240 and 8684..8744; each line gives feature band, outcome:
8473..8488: 0.61 Ang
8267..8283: 0.90 Ang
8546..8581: 1.10 Ang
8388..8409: 1.15 Ang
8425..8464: 1.90 Ang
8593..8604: 0.25 Ang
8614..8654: 0.81 Ang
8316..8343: 1.70 Ang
